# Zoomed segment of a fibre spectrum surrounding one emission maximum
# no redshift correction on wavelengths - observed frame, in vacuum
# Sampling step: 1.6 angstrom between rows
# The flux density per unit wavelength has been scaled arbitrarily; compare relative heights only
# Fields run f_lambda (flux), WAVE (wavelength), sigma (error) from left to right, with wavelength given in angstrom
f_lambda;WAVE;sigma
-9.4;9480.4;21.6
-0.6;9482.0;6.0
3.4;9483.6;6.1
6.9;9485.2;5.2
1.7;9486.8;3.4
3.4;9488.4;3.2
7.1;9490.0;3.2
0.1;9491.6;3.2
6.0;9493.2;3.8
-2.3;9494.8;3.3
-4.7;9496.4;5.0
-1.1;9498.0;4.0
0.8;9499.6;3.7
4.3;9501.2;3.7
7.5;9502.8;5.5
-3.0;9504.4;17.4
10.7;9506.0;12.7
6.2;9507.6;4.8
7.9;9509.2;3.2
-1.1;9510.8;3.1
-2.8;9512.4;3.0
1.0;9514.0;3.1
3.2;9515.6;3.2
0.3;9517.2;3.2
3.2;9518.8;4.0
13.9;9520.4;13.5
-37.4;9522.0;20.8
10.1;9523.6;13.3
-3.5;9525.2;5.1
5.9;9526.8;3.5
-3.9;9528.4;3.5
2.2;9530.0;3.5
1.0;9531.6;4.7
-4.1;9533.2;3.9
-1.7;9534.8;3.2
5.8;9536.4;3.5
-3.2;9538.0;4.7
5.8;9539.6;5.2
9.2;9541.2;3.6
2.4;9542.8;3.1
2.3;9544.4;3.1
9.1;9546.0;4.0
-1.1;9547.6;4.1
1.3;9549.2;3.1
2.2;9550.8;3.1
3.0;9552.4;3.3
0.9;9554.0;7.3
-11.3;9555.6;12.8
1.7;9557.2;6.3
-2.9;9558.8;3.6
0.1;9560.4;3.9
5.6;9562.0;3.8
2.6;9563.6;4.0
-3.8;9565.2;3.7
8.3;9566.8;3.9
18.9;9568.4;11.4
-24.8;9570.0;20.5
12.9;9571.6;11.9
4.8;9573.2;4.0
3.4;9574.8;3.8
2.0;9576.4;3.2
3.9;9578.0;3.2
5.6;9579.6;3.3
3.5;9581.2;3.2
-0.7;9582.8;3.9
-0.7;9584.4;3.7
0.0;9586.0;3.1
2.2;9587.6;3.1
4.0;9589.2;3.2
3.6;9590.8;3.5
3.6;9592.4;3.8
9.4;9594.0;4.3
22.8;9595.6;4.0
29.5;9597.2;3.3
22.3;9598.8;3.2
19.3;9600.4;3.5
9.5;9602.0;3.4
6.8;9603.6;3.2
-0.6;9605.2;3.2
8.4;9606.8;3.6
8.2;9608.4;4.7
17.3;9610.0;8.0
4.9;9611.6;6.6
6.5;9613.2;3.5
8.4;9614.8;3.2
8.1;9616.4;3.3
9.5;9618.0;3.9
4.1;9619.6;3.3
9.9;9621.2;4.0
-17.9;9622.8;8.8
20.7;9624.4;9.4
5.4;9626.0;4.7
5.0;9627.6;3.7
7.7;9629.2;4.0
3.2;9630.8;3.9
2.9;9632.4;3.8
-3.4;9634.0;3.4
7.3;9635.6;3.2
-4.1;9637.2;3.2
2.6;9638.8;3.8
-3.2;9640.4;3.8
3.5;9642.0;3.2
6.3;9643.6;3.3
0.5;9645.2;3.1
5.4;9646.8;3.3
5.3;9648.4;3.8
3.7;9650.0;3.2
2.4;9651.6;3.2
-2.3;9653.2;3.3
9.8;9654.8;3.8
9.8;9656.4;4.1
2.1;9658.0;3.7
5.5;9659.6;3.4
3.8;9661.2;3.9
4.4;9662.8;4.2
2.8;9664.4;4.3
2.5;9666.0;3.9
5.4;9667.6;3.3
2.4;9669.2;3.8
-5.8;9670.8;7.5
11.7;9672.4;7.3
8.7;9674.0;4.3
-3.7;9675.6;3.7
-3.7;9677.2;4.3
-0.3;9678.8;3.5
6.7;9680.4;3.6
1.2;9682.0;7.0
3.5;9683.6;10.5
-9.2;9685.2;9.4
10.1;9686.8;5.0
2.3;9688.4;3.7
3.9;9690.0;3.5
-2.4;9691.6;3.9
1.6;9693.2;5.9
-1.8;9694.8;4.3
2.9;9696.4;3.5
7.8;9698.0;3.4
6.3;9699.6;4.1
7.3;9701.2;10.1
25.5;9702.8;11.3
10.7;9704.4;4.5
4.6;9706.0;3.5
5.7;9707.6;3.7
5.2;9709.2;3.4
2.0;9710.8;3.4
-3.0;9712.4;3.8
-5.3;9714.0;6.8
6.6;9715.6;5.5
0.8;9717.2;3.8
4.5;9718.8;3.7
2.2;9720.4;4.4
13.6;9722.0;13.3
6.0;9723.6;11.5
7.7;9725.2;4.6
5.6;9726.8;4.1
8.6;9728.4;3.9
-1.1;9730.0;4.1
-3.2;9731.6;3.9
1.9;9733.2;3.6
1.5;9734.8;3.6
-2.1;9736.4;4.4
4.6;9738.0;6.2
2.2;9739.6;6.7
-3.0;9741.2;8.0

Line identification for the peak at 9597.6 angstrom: Hbeta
